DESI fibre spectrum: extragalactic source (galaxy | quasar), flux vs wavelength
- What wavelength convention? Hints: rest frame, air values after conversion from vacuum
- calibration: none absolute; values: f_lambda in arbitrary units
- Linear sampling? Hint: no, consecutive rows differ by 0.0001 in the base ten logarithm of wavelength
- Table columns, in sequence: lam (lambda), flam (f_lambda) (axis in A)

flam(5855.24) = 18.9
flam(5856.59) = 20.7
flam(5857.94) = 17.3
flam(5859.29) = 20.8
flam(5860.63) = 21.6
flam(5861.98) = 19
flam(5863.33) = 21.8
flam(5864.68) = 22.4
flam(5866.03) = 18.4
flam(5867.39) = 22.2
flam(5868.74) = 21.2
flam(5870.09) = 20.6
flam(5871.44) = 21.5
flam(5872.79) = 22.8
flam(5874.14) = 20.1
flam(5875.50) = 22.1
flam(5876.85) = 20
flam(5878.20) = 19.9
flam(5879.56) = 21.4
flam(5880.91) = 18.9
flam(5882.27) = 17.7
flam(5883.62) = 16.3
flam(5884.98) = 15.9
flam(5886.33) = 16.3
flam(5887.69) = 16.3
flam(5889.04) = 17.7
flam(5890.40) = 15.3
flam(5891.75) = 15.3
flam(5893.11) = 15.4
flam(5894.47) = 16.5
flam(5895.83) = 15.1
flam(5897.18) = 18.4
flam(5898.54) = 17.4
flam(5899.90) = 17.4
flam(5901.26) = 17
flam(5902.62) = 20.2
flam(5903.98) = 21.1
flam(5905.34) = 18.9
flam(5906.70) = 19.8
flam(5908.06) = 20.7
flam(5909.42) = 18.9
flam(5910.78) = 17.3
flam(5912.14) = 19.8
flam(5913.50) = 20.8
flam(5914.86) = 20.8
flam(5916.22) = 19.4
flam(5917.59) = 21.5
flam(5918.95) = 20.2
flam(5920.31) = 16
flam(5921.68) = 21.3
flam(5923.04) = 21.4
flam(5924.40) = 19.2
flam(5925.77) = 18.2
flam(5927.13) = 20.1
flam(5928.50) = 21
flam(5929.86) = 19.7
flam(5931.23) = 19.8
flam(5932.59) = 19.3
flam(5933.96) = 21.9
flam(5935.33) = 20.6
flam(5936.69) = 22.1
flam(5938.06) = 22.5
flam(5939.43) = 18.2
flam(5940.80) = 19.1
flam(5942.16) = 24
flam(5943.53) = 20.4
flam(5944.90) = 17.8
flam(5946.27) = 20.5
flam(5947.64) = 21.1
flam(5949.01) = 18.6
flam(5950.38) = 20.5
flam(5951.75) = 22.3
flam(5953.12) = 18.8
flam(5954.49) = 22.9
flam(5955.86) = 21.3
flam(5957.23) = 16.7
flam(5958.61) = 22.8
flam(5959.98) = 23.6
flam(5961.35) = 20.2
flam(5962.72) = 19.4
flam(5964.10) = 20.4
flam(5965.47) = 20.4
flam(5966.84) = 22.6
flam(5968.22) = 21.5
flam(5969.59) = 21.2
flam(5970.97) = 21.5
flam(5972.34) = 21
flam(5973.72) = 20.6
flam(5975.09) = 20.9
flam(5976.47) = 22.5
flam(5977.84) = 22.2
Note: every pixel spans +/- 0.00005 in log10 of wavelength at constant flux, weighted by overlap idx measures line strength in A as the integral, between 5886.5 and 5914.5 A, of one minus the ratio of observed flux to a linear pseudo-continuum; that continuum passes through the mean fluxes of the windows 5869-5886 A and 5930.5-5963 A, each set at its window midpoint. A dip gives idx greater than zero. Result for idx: 2.9 A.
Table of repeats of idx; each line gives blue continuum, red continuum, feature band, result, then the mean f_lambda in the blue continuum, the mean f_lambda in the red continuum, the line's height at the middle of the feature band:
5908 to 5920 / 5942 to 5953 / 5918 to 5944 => -0.2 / 19.8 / 20.4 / 20.1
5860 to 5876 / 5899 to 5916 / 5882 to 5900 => 3.3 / 21.1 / 19.4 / 20.1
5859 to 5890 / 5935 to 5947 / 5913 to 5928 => 0.3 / 19.7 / 20.6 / 20.3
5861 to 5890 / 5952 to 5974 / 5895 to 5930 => 1.6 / 19.6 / 21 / 20.2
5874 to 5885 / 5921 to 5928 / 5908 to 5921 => 0.3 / 19.3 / 20.1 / 19.9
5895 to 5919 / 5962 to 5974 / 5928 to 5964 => -0.5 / 19.1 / 21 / 20.3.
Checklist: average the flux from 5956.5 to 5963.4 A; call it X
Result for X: 20.5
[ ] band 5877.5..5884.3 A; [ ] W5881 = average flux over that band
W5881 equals 18.8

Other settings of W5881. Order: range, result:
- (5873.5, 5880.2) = 20.7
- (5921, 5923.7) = 21.4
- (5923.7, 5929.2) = 19.6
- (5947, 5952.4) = 20.6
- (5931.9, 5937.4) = 21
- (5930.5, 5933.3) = 19.6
